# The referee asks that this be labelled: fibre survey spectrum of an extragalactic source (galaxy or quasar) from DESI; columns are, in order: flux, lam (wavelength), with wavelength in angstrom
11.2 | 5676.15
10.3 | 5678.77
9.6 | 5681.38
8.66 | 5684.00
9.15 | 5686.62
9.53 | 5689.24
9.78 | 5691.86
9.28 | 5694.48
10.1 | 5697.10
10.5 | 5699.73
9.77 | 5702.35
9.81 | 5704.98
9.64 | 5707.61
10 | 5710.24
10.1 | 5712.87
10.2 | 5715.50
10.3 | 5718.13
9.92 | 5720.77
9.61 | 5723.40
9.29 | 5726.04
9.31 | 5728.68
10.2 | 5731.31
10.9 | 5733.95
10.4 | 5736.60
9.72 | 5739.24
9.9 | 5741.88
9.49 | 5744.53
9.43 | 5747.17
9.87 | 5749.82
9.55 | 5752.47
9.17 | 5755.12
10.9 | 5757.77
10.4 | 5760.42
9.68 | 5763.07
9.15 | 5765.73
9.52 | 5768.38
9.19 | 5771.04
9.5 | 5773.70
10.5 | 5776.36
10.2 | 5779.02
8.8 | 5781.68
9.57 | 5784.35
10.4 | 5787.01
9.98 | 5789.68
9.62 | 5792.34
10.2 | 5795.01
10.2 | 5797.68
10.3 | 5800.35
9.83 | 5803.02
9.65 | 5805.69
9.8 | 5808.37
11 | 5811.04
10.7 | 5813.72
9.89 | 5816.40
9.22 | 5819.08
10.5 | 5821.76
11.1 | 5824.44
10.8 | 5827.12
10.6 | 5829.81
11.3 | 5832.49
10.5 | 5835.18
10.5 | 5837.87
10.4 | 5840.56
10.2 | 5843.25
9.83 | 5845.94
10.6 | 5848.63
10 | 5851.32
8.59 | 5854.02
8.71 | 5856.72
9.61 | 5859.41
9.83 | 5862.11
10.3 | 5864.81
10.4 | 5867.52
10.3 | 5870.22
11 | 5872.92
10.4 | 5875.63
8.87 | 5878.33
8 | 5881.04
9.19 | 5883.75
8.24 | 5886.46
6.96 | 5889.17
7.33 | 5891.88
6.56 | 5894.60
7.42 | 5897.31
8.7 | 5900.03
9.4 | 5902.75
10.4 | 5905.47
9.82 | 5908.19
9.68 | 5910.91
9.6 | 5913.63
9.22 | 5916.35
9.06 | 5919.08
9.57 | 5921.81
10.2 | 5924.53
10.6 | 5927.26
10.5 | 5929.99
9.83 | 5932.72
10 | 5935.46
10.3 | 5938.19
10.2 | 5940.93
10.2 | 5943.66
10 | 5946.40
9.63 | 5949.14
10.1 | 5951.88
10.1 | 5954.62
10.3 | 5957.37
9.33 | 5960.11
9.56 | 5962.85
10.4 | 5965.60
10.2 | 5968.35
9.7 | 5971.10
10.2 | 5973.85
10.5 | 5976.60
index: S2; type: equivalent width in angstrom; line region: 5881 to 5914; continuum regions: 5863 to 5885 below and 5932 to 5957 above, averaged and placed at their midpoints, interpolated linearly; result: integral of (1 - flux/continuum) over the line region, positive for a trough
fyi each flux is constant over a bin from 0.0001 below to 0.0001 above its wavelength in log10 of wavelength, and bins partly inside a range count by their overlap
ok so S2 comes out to 4.5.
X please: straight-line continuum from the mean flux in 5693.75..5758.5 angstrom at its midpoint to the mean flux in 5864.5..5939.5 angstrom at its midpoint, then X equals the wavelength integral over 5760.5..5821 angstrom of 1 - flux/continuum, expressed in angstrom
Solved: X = -1.2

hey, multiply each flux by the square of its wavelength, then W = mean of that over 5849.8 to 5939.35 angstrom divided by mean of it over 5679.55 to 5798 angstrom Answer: 1.01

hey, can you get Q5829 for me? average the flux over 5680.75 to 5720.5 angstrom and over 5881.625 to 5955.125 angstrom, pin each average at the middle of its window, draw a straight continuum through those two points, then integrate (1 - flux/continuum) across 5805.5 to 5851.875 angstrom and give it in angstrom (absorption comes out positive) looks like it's -4.3 angstrom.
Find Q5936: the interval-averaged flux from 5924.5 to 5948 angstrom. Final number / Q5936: 10.2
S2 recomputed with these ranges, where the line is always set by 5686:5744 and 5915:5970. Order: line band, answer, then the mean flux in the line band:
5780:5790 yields 0.2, 9.67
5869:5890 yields 1.6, 9.17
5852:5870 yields 0.5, 9.63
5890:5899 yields 2.5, 7.15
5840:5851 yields -0.3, 10.2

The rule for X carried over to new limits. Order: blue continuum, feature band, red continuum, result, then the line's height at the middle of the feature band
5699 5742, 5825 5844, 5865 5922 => -2.58 angstrom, 9.37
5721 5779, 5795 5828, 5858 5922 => -2.50 angstrom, 9.52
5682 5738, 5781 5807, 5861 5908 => -1.21 angstrom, 9.44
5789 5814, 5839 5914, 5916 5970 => 5.56 angstrom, 10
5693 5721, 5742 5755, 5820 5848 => 0.74 angstrom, 10.2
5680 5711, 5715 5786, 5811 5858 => 0.53 angstrom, 9.88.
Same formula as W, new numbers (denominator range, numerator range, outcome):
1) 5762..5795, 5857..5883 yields 1.04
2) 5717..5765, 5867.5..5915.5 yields 0.96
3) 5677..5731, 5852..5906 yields 0.98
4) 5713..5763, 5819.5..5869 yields 1.07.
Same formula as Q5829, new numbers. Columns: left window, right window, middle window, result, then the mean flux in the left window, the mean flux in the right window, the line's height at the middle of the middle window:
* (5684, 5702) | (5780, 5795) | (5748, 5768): -0.2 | 9.65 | 9.73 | 9.71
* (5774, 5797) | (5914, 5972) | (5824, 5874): -1.5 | 9.9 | 9.95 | 9.92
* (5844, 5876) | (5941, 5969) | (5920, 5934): -0.2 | 9.96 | 9.99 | 9.98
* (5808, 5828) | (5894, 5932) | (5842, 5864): 0.8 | 10.4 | 9.4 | 10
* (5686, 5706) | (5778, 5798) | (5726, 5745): -0.3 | 9.76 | 9.85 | 9.8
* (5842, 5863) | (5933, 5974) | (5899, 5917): 0.5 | 9.67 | 10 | 9.85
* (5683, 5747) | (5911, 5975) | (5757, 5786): 0.3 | 9.81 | 9.94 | 9.85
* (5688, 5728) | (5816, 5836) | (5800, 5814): 0.3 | 9.85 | 10.5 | 10.4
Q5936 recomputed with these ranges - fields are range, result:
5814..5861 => 10.1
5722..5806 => 9.83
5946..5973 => 9.93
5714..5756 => 9.84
